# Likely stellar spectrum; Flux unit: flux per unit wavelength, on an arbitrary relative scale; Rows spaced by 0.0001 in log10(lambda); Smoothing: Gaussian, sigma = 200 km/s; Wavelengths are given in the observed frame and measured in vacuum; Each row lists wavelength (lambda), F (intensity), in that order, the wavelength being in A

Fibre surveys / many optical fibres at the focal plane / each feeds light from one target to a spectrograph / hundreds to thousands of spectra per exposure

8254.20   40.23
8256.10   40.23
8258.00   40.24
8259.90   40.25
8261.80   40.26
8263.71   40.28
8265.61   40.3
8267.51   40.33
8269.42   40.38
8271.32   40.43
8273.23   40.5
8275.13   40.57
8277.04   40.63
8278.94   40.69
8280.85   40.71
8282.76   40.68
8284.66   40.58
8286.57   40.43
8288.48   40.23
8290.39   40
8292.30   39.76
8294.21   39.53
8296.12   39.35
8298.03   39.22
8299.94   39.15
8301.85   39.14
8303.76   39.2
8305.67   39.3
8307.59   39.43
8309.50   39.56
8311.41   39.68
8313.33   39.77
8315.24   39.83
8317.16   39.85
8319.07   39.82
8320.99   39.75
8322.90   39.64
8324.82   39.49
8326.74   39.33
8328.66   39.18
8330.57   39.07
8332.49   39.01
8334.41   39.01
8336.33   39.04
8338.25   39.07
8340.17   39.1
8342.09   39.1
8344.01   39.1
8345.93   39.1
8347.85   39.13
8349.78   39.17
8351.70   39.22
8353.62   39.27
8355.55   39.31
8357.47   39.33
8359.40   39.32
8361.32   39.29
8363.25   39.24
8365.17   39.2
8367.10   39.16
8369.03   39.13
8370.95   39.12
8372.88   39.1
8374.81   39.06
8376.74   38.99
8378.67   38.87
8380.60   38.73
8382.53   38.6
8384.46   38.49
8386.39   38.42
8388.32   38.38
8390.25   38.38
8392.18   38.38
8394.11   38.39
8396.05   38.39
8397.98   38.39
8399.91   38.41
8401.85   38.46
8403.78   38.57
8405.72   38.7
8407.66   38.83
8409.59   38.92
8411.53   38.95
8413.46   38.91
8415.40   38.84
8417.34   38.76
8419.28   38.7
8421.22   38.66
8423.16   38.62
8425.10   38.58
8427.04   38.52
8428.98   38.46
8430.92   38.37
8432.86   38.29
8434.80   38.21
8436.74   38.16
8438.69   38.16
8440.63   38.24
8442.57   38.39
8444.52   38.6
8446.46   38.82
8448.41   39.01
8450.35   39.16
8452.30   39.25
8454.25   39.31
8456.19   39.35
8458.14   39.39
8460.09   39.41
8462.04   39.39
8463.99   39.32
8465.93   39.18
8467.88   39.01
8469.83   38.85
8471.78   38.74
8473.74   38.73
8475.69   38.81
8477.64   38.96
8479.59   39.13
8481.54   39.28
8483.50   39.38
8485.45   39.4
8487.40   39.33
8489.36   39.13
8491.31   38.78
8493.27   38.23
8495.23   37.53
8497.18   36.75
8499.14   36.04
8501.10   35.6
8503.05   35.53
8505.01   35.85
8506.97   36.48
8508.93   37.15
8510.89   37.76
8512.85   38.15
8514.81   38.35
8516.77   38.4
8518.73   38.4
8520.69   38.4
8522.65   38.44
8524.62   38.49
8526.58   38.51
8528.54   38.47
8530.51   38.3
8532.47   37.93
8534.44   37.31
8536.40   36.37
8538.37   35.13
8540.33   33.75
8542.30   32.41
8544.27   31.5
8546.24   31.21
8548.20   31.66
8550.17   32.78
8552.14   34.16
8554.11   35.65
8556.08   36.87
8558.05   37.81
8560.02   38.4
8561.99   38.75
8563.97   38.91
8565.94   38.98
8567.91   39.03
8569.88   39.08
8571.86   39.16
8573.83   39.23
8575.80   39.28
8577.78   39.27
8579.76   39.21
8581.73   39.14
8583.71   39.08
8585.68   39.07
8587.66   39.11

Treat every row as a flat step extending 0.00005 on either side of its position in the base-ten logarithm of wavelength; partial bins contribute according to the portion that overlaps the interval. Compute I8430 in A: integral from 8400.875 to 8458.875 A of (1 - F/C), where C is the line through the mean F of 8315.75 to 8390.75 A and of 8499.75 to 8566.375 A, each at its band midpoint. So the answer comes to -1.07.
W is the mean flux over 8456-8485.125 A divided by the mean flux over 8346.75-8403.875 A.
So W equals 1.0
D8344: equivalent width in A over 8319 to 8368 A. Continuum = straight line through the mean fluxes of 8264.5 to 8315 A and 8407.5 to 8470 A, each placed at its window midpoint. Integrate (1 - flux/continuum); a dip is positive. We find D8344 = 0.4 A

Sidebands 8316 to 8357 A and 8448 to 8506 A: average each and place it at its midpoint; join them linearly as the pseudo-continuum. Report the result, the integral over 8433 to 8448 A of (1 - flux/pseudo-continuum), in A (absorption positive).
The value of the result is 0.13 A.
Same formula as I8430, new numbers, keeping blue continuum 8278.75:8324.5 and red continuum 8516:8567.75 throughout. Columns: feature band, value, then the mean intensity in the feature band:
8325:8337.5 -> 0.1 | 39.1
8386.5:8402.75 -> 0.0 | 38.4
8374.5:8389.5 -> 0.0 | 38.7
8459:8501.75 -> -1.5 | 38.6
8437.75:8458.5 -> -0.6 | 38.9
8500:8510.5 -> 0.2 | 36.2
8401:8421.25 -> -0.3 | 38.8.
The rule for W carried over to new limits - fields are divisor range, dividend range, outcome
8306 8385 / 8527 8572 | 0.92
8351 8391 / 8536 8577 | 0.93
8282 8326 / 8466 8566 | 0.94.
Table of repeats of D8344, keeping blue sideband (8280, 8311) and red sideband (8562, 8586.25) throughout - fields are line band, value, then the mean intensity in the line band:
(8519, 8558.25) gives 3.43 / 35.8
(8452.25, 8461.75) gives 0.01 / 39.3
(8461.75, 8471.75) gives 0.07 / 39.1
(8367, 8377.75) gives 0.14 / 39.1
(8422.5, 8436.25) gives 0.36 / 38.4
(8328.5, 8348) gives 0.29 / 39.1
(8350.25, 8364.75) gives 0.13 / 39.3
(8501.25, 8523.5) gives 1.02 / 37.5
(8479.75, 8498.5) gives 0.33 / 38.6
